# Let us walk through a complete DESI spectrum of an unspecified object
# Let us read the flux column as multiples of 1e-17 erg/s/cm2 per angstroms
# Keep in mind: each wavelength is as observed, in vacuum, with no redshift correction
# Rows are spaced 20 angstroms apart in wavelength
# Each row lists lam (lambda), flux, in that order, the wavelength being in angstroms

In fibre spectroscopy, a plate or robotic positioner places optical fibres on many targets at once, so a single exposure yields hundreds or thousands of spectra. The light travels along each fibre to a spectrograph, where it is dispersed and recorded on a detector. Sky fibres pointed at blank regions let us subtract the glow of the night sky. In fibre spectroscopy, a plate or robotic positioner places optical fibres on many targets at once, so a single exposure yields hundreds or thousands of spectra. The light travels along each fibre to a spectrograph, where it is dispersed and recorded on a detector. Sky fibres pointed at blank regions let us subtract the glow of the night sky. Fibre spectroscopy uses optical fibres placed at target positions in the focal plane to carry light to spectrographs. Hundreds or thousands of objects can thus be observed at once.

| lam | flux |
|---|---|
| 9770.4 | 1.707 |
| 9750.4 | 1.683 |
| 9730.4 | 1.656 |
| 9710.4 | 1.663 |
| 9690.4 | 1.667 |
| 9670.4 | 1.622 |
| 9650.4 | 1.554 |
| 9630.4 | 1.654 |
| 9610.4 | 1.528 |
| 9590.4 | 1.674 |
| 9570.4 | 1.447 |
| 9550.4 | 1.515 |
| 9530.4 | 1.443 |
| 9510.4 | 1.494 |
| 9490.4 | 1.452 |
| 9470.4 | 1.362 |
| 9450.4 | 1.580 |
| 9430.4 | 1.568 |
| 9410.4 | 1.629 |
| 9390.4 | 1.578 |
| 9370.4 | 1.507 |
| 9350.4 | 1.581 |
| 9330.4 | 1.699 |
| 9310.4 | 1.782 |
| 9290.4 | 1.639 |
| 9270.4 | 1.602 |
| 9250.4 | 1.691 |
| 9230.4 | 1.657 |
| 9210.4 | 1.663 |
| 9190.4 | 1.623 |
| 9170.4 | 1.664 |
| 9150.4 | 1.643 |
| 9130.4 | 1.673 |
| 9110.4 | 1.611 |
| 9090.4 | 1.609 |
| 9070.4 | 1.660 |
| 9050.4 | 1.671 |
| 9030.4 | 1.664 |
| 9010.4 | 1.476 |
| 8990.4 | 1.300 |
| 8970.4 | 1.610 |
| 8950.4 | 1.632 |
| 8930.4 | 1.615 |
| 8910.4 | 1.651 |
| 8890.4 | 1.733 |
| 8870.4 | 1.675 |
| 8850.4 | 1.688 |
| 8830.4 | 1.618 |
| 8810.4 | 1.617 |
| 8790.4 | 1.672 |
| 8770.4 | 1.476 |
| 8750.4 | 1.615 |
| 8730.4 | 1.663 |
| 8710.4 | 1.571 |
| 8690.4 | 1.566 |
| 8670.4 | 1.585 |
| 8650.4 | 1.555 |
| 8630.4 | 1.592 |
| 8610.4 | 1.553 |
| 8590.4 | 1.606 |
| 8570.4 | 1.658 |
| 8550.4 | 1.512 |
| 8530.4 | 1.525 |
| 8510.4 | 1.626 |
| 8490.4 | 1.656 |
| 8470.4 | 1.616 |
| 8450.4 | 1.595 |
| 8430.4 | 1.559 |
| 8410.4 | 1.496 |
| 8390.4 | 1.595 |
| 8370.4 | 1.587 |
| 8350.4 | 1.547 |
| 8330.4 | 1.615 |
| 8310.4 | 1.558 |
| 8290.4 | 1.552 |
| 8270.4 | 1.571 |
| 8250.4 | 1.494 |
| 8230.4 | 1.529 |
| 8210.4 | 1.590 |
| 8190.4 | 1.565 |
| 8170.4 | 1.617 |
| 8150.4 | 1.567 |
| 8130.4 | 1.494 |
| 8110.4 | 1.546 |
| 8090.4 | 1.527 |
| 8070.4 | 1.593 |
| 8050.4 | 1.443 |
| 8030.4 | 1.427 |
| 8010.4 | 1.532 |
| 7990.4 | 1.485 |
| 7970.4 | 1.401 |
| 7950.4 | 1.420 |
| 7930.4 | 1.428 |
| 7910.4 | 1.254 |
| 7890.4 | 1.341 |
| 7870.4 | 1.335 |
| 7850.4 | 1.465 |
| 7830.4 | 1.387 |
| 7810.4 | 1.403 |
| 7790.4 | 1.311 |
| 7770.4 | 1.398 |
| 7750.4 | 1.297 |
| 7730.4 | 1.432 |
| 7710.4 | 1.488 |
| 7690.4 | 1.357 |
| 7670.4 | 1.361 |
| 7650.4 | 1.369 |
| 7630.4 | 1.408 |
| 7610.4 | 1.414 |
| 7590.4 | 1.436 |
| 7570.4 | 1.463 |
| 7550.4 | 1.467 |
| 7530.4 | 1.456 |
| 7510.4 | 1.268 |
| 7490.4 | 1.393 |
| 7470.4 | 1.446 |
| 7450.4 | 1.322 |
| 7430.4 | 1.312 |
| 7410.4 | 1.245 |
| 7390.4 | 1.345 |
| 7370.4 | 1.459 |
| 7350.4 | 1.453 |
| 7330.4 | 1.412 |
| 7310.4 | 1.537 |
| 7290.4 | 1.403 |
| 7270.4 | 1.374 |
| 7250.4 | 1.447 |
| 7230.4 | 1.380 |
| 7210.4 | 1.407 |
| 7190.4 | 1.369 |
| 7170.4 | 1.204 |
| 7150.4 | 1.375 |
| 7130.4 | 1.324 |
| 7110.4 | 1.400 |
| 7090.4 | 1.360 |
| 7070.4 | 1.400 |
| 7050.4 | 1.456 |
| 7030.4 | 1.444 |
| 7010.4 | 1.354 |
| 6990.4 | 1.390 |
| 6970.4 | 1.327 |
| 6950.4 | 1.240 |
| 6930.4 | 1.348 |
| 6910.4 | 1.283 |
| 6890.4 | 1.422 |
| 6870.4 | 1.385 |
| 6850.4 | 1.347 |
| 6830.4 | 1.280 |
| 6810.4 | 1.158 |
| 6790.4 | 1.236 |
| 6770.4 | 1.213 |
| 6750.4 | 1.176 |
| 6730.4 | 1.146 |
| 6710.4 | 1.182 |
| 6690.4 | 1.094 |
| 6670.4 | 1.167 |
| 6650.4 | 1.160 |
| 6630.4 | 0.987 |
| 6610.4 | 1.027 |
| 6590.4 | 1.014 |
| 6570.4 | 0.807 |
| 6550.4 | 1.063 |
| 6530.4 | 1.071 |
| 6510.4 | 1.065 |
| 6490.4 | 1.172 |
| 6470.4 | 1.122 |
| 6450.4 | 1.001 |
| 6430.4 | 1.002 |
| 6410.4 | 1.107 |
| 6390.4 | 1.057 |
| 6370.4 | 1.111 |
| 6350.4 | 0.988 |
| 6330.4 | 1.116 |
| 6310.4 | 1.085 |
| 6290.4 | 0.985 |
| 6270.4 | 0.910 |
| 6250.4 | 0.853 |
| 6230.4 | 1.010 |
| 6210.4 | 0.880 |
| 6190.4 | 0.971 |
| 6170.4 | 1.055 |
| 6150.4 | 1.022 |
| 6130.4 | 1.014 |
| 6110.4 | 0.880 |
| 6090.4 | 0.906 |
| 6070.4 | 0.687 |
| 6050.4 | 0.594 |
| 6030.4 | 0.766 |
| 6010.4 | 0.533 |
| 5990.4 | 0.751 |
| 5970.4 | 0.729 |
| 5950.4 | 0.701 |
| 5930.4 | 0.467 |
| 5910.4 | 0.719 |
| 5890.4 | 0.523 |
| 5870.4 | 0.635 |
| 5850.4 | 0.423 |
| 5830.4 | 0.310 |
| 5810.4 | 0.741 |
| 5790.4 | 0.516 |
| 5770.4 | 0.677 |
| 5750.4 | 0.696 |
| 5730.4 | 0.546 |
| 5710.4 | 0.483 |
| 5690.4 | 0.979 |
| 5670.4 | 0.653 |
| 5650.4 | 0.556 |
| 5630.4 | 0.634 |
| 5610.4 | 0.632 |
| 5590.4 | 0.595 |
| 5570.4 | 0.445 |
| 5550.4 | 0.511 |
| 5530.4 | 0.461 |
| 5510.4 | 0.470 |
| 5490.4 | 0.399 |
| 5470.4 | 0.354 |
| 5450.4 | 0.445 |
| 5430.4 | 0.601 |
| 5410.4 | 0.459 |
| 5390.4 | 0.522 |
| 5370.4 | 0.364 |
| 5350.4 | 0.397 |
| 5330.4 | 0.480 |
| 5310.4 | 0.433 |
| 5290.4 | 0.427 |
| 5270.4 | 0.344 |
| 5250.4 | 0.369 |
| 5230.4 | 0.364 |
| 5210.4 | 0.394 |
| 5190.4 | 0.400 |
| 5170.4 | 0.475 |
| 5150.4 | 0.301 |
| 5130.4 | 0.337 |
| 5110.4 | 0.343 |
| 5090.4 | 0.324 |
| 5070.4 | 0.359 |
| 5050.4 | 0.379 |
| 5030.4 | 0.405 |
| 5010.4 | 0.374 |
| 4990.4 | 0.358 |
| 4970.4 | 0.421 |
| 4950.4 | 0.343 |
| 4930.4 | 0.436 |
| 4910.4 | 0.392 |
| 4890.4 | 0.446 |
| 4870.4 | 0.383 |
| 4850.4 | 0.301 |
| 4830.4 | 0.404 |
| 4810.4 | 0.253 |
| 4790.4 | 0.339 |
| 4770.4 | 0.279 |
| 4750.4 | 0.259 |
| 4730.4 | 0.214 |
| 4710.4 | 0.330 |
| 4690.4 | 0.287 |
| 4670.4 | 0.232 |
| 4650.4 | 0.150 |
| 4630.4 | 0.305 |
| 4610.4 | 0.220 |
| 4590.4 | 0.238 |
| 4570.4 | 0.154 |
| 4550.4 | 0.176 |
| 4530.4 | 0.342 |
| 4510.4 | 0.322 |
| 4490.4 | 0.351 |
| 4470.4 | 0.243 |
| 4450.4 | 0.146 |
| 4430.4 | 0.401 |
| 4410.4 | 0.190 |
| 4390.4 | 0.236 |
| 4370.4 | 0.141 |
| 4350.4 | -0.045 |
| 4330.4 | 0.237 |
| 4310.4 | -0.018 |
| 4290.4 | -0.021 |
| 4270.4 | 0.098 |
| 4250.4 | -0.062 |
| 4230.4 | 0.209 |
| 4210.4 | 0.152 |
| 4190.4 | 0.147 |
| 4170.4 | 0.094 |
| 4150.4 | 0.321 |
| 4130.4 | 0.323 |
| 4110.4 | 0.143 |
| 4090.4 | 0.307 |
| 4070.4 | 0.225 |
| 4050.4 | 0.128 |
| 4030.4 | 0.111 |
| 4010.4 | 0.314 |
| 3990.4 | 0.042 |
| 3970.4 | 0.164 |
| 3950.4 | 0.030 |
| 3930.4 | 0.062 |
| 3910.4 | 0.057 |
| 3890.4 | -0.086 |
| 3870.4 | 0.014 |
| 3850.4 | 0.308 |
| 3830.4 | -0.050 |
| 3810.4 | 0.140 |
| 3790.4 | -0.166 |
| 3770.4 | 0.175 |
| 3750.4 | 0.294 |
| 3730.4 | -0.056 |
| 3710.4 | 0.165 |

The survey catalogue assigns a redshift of 0.526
